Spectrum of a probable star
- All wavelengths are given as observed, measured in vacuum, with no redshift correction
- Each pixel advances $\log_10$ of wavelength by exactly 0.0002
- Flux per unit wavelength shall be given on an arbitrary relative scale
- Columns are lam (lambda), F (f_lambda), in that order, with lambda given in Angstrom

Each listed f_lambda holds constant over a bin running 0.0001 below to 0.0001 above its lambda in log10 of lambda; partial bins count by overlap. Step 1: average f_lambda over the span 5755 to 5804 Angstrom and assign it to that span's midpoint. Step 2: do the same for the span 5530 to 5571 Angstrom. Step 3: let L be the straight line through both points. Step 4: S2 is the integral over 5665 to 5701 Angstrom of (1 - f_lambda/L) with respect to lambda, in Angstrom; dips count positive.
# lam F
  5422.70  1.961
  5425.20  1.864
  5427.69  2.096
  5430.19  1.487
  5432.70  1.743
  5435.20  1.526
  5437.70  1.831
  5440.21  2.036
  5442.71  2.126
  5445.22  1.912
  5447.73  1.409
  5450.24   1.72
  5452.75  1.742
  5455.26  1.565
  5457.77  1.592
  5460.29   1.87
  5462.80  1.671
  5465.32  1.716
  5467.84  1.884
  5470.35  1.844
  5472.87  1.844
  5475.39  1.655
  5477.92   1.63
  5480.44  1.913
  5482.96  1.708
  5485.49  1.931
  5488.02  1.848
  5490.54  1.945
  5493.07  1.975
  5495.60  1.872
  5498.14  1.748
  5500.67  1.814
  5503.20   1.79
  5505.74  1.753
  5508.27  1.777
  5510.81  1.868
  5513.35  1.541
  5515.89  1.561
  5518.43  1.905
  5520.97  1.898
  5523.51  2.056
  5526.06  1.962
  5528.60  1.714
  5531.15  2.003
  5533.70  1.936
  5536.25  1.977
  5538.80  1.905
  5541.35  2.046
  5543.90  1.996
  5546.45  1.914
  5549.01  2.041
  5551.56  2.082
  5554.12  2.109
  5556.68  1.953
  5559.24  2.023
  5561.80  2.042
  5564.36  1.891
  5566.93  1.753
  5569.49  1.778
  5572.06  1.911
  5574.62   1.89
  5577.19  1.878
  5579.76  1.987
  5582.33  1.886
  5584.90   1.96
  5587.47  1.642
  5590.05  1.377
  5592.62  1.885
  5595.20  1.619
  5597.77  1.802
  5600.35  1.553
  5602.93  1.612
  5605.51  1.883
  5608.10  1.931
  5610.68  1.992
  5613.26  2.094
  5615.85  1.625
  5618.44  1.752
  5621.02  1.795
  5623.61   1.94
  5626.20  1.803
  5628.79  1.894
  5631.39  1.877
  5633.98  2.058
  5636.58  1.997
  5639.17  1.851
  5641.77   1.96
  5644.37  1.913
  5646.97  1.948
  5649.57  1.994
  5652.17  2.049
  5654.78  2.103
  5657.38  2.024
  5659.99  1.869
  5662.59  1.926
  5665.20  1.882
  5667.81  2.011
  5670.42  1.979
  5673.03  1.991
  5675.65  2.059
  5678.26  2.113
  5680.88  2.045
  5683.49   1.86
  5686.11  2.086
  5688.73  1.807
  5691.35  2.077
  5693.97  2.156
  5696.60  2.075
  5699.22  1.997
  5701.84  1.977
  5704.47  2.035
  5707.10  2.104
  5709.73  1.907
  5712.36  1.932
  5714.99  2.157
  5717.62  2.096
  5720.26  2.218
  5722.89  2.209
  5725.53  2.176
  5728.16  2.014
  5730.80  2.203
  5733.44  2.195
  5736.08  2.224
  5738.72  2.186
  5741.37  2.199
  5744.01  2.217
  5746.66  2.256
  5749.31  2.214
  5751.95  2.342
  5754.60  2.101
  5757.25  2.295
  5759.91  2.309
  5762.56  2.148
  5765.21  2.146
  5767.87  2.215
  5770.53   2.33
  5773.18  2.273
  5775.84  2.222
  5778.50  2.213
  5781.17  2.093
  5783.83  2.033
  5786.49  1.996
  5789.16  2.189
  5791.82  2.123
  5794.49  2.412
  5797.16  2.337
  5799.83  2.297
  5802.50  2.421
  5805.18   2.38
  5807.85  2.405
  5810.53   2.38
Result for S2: 1.72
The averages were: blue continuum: 1.96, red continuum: 2.22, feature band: 2.01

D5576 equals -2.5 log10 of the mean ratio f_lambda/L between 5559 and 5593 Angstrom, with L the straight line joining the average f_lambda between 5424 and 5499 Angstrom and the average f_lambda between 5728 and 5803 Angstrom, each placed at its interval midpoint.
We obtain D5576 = 0.06 mag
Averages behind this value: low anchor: 1.79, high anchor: 2.21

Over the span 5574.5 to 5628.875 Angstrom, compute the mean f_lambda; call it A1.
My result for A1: 1.81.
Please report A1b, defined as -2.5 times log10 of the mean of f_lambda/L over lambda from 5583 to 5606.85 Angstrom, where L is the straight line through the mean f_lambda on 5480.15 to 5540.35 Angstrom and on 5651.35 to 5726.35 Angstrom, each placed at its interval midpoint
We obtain 0.14 mag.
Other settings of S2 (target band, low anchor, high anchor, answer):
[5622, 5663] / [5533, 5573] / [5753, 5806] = 2.29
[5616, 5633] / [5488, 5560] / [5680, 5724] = 1.26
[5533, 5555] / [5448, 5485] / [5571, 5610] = -2.87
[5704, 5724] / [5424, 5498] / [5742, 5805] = 0.58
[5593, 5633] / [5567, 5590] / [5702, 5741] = 1.84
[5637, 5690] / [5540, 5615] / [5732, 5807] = 1.59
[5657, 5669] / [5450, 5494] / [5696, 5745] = 0.59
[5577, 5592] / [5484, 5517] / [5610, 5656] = 0.74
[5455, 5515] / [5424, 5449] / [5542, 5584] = 2.41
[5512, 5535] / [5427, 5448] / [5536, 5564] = 1.37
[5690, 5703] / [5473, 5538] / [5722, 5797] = 0.32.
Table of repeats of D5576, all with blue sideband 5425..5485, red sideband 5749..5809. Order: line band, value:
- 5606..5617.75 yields 0.05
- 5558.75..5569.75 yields 0.01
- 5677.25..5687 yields 0.04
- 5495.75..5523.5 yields 0.04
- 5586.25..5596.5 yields 0.20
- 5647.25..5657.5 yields 0.01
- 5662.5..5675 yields 0.06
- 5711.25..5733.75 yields 0.01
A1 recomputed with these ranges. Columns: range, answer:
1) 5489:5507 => 1.84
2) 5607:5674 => 1.93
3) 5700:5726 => 2.08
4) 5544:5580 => 1.95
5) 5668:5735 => 2.06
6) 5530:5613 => 1.89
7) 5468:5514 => 1.81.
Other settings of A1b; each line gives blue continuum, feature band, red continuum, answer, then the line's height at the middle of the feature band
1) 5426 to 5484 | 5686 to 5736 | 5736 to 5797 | 0.026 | 2.13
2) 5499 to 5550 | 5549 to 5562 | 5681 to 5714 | -0.081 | 1.9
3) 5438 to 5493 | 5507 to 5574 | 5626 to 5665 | -0.028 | 1.86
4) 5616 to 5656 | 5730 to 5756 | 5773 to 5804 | -0.044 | 2.13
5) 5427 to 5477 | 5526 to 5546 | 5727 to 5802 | -0.035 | 1.88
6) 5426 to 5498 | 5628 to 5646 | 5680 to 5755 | 0.039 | 2.01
